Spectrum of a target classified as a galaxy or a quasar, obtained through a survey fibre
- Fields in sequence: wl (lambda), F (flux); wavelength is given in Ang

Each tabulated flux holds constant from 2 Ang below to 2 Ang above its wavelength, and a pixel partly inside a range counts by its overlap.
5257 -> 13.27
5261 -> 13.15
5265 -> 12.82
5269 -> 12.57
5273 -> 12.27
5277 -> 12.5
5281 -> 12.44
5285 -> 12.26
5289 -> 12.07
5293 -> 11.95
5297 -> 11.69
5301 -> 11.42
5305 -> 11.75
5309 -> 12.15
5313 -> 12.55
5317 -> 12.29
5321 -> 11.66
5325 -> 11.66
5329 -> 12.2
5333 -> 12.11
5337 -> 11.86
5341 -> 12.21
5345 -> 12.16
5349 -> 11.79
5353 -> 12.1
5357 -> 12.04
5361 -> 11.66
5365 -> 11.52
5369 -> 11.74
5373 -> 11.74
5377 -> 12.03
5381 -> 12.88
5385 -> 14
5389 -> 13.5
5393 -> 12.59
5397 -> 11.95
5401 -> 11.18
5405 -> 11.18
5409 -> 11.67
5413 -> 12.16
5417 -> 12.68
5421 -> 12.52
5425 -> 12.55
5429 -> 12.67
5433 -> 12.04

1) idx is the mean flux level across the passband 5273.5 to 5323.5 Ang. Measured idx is 12.1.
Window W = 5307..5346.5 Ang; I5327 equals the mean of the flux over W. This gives 12.1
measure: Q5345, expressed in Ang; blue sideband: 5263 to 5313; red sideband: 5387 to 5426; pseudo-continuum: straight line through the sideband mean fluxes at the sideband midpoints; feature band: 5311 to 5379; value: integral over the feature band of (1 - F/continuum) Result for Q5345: 1.2 Ang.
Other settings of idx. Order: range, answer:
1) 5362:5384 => 12.1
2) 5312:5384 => 12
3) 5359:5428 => 12.2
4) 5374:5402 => 12.6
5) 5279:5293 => 12.2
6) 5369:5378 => 11.8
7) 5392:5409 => 11.7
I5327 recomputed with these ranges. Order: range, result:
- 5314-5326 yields 11.9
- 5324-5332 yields 12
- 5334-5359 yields 12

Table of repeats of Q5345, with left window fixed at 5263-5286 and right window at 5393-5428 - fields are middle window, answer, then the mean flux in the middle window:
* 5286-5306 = 0.99 Ang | 11.8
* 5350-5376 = 0.83 Ang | 11.8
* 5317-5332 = 0.49 Ang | 11.9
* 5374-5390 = -1.13 Ang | 13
